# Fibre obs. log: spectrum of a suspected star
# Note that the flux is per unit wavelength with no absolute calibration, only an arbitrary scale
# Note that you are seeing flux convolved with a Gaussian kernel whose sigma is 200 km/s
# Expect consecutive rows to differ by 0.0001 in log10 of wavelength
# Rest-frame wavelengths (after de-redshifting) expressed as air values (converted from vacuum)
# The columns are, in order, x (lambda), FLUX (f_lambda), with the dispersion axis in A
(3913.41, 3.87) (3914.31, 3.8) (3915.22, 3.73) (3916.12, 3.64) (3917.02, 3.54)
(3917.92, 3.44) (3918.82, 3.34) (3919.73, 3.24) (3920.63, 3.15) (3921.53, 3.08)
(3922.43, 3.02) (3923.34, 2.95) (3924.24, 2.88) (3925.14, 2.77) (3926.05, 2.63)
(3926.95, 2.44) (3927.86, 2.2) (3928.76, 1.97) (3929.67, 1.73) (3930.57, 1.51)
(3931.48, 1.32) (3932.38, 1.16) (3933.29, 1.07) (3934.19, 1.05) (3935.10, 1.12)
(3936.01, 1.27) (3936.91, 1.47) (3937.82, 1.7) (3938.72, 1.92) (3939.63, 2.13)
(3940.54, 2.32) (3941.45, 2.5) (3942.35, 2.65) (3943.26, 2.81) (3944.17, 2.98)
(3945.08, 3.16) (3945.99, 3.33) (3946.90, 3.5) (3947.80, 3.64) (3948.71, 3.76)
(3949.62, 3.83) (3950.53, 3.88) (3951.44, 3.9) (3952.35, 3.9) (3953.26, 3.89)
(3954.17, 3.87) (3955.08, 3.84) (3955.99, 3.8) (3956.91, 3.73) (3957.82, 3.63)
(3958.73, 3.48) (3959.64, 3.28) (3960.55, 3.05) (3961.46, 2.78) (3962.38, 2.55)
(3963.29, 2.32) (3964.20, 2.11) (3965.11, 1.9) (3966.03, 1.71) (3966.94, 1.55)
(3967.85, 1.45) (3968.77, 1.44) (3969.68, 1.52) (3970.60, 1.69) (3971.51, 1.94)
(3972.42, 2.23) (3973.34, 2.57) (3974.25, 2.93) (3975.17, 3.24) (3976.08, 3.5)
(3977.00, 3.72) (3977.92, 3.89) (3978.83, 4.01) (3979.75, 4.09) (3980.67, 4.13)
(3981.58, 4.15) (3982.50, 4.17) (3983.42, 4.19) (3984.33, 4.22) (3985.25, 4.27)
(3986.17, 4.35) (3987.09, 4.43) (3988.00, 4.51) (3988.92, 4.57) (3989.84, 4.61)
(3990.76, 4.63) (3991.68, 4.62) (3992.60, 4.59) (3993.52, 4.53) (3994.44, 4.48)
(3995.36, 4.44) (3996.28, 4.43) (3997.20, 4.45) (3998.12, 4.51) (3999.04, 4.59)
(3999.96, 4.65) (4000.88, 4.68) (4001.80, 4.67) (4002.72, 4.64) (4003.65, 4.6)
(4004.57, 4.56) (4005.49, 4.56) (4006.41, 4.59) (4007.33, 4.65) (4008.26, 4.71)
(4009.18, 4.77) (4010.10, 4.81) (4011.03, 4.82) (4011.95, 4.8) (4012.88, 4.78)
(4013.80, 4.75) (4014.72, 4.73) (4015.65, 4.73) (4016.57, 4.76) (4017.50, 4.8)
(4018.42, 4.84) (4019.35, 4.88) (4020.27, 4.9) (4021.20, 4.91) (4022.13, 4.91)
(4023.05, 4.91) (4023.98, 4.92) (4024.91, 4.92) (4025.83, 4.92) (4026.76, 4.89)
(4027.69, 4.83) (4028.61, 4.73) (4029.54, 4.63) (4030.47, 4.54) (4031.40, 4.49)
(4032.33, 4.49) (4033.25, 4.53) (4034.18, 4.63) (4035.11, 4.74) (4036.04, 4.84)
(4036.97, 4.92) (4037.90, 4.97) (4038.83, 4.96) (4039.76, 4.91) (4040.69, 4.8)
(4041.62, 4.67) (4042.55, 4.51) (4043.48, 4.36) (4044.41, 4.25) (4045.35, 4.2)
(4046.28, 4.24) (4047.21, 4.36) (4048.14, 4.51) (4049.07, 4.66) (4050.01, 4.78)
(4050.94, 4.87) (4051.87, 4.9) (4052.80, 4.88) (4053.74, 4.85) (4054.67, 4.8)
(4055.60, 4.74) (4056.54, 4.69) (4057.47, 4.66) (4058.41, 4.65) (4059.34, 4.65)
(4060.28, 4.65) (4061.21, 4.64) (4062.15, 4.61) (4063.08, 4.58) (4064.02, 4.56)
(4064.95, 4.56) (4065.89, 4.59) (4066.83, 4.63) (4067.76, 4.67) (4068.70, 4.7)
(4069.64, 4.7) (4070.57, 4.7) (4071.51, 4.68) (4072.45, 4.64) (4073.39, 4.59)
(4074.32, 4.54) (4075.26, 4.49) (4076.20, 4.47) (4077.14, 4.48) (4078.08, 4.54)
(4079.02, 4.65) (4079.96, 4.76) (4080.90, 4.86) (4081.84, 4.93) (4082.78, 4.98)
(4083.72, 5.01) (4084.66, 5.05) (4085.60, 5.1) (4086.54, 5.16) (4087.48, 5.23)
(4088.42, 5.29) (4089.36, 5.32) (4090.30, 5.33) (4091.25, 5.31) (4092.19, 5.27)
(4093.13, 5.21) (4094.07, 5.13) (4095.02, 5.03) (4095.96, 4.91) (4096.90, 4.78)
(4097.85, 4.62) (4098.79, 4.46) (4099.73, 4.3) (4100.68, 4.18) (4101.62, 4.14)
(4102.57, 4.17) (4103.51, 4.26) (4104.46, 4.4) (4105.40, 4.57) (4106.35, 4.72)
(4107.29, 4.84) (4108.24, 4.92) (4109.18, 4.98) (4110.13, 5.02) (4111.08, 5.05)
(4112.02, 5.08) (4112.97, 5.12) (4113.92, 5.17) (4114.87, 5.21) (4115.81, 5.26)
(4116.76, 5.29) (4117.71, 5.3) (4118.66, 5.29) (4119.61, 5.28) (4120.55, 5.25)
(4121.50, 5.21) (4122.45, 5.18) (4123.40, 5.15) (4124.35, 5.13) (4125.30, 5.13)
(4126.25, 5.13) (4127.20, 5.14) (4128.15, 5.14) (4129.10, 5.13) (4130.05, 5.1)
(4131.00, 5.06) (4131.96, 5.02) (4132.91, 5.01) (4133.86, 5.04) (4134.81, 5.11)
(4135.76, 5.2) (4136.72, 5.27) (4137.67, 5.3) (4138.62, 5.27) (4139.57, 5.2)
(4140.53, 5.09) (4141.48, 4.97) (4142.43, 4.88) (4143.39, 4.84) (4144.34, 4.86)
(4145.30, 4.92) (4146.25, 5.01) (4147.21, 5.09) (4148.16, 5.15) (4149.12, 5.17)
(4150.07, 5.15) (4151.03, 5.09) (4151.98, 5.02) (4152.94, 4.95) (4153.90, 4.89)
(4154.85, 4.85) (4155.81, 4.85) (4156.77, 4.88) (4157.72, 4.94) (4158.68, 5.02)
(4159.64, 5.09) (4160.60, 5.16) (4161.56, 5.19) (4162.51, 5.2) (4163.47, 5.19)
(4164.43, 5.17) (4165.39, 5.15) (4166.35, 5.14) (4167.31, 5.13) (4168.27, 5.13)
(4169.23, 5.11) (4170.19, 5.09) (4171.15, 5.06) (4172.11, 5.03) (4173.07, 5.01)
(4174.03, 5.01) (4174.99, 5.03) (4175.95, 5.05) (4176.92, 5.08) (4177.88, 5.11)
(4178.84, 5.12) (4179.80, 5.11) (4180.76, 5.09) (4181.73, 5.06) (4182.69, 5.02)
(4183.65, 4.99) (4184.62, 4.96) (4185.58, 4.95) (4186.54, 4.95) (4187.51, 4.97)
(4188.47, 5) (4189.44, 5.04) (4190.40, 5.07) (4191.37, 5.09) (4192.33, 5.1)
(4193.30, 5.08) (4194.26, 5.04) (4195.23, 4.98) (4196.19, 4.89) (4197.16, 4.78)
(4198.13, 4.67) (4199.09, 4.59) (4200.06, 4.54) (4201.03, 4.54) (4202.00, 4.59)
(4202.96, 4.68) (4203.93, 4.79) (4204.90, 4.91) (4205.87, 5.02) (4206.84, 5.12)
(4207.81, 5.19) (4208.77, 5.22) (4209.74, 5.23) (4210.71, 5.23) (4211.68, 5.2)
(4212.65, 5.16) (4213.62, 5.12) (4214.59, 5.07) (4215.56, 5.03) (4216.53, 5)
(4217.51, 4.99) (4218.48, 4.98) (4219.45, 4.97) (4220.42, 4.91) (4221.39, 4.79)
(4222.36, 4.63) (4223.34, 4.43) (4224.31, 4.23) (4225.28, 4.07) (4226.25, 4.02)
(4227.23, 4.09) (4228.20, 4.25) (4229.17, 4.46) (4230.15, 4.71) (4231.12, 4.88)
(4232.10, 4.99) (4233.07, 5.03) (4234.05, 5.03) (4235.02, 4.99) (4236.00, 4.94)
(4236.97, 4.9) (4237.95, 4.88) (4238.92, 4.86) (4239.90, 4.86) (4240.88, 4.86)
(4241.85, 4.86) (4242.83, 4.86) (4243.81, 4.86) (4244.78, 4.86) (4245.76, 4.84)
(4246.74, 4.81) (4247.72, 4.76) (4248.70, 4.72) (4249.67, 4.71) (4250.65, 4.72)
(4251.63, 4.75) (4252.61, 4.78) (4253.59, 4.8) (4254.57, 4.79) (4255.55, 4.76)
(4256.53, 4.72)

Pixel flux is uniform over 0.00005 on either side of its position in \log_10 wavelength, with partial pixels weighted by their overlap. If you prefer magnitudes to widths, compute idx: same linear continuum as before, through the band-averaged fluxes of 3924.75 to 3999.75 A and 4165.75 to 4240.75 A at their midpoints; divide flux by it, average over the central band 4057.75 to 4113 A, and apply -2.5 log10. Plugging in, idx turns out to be -0.183 mag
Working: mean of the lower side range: 3.11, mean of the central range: 4.77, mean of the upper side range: 4.91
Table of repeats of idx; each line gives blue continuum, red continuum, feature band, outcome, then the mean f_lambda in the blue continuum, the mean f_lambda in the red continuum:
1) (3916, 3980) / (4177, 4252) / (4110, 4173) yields -0.19 mag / 2.72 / 4.87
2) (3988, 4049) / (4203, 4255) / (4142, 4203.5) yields -0.05 mag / 4.67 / 4.83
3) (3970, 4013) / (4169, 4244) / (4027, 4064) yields -0.07 mag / 4.18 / 4.9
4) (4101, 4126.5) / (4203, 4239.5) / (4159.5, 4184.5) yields -0.04 mag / 4.97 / 4.84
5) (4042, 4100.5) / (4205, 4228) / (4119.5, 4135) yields -0.08 mag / 4.74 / 4.85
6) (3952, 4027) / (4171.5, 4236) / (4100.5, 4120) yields -0.09 mag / 3.97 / 4.89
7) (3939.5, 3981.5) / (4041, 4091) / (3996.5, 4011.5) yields -0.24 mag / 3.02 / 4.72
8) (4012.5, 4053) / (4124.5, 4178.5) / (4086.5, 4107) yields 0.02 mag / 4.72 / 5.07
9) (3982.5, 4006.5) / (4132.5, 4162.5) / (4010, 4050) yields -0.02 mag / 4.51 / 5.05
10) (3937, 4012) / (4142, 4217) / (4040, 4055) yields -0.13 mag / 3.6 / 5.01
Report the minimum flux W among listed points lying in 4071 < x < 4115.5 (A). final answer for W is 4.14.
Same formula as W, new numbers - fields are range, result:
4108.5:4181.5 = 4.84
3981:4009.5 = 4.15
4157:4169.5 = 4.94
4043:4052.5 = 4.2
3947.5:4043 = 1.44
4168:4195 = 4.95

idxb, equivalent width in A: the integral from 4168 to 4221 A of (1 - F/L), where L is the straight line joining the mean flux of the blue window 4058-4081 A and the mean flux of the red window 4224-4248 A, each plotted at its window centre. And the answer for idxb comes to -3.39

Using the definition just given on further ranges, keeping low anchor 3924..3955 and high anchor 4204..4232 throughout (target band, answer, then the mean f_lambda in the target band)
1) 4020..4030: -5.0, 4.86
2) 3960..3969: 2.1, 2.11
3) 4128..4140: -2.9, 5.14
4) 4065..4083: -5.0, 4.65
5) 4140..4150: -1.8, 5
